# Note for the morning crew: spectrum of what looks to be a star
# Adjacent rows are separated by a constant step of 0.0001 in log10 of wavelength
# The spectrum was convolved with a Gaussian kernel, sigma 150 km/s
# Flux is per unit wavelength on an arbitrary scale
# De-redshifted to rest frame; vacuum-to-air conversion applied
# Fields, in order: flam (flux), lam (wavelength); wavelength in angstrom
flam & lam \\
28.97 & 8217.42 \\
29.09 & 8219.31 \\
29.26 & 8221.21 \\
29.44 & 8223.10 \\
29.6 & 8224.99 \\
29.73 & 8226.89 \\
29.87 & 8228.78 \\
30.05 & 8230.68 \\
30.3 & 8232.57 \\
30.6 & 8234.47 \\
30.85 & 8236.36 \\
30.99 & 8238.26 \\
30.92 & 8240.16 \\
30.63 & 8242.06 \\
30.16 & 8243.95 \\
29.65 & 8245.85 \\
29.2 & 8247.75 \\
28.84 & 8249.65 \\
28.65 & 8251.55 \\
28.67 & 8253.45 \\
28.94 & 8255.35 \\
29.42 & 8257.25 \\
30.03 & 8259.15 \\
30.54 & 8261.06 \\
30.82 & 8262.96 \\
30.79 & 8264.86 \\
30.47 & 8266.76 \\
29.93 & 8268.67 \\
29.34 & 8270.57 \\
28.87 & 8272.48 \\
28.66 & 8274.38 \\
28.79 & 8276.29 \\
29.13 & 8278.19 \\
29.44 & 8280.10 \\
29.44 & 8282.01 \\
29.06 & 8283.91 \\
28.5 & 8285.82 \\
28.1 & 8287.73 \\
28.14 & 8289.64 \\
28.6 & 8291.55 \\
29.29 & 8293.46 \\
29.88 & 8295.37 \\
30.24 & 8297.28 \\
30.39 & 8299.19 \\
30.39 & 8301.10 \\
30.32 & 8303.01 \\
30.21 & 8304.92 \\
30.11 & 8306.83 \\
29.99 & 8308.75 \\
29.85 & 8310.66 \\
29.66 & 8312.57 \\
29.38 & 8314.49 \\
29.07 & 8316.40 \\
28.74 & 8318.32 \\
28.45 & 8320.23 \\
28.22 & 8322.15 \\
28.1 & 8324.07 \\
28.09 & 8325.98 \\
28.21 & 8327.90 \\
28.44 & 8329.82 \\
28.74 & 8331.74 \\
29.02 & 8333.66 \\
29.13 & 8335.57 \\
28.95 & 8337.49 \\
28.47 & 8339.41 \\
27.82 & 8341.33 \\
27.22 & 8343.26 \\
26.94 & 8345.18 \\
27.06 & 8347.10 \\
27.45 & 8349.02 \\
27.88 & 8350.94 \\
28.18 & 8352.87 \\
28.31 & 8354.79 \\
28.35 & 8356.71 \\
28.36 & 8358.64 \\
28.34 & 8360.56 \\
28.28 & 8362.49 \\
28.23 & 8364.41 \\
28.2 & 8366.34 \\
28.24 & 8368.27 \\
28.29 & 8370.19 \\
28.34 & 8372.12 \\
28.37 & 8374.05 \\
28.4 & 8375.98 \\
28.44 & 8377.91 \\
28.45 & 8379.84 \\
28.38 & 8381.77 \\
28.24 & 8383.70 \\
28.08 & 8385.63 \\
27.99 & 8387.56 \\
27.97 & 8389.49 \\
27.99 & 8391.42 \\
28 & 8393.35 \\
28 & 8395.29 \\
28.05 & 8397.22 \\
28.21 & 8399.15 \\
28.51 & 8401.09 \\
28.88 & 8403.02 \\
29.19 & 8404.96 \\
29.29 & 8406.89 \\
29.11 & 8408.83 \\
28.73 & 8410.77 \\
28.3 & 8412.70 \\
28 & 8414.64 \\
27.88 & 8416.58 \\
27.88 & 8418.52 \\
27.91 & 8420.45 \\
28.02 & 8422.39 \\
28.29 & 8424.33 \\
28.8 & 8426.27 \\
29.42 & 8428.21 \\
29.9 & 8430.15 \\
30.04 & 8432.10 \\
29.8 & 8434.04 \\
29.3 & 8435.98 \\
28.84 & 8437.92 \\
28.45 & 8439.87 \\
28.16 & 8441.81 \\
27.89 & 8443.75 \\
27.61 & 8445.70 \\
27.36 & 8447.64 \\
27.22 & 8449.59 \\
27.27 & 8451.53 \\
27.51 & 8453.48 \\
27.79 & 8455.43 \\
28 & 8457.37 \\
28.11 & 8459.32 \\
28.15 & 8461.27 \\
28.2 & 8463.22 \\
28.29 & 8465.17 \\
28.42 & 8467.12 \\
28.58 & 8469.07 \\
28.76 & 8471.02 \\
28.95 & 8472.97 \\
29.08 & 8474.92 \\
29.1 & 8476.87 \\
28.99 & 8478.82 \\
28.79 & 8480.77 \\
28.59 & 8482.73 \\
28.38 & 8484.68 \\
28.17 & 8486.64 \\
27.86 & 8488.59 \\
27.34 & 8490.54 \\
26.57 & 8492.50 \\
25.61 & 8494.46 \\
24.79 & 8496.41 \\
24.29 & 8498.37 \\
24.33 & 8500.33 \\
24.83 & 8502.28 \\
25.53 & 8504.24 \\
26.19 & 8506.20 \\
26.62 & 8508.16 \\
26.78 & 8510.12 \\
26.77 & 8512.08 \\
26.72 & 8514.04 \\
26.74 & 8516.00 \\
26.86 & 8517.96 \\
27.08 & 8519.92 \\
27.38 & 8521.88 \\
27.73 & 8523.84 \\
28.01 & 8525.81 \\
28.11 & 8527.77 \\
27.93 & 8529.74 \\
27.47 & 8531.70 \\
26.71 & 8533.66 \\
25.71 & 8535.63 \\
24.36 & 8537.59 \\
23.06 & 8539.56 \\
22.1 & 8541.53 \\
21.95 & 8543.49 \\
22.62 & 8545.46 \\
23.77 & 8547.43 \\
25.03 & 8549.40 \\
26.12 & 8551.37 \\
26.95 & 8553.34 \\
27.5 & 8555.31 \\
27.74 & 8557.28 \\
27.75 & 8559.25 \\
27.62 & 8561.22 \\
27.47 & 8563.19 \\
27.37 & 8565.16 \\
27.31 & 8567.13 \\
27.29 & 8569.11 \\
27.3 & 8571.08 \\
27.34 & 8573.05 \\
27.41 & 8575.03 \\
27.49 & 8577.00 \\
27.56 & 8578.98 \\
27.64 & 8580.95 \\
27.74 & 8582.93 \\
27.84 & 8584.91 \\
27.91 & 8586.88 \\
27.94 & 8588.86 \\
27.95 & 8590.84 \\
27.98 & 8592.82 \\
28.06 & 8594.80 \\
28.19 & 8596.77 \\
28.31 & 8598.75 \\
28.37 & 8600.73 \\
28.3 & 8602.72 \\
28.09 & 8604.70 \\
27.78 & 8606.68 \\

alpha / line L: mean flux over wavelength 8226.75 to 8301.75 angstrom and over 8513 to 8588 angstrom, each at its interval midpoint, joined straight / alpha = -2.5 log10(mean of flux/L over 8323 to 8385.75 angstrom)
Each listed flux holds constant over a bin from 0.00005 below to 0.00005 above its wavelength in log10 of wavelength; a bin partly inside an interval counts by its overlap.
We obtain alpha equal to 0.02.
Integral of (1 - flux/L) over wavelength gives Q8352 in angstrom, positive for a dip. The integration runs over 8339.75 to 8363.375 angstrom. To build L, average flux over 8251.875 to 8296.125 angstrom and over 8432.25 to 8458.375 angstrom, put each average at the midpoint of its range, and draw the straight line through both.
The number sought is 0.8 angstrom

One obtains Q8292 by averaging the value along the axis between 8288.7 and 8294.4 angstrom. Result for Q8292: 28.7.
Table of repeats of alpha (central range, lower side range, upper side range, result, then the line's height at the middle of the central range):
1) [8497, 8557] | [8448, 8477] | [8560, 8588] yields 0.079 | 27.8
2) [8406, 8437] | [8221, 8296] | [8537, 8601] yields -0.028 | 28.1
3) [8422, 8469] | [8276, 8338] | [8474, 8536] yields -0.027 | 27.7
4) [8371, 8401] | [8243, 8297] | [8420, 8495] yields 0.019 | 28.7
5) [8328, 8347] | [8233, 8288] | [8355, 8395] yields 0.018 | 28.7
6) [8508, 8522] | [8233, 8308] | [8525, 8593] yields 0.009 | 27.1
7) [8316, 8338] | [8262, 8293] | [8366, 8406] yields 0.009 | 28.8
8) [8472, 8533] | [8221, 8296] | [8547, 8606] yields 0.033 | 28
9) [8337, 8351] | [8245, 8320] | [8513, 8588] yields 0.044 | 28.8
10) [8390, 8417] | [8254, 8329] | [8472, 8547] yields -0.021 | 27.9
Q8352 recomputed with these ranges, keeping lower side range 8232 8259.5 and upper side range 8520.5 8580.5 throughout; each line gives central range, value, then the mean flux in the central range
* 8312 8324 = 0.1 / 28.8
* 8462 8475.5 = -0.6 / 28.6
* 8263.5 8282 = 0.0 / 29.5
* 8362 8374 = 0.1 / 28.3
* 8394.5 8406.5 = -0.2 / 28.5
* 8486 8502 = 0.6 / 26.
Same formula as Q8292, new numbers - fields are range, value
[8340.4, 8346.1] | 27.3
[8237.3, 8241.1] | 30.9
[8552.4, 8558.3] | 27.4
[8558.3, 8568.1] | 27.5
